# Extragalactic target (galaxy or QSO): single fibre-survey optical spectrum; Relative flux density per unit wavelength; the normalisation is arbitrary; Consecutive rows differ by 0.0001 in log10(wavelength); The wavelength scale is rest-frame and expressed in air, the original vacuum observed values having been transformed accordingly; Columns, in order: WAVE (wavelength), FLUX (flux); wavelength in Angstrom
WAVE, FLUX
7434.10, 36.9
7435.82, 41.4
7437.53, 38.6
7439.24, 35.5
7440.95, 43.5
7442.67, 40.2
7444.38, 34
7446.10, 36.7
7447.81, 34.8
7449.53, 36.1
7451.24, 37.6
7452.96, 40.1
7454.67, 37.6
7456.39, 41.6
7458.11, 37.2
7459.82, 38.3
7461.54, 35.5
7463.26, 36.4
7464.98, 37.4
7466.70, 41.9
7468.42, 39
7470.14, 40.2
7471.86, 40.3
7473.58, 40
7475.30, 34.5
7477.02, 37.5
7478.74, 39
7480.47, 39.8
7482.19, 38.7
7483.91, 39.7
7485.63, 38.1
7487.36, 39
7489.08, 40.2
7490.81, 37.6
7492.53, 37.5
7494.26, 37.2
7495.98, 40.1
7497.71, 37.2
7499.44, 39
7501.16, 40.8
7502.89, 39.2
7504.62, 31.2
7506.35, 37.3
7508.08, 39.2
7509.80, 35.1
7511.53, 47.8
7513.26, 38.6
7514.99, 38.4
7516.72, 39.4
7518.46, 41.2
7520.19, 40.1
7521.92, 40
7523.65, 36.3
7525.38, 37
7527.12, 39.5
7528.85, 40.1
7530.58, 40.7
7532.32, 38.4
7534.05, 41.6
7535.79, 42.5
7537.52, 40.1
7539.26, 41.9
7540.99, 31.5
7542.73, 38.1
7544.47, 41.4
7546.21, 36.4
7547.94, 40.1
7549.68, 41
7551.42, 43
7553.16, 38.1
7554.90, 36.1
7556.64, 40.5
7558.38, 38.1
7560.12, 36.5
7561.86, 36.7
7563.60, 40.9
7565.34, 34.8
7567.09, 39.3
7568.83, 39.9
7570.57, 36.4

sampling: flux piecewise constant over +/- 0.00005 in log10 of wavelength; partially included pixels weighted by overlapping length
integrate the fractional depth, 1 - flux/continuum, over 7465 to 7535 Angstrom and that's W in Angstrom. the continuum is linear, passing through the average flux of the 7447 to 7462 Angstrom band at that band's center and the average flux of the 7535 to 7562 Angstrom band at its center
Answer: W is -1.2 Angstrom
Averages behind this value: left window 37.7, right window 38.9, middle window 38.9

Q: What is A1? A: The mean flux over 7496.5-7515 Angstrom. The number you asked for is 38.6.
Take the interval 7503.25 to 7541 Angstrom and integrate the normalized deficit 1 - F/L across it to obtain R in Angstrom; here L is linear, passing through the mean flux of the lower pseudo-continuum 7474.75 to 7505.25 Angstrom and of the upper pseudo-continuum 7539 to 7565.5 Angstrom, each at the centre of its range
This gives -0.8 Angstrom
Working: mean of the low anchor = 38.2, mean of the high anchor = 38.5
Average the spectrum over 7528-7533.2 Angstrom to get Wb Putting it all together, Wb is 39.8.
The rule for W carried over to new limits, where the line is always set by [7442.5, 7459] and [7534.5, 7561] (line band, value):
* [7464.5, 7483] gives -0.5 Angstrom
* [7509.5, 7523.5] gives -0.6 Angstrom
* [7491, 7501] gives 0.0 Angstrom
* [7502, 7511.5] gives 0.2 Angstrom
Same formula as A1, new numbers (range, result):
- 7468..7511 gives 38.4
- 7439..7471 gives 38.1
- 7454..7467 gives 38.1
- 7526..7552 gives 39.7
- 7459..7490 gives 38.6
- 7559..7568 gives 37.7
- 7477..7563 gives 38.9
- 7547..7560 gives 39.4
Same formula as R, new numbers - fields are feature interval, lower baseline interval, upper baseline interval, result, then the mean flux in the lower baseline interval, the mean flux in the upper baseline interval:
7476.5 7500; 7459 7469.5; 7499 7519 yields -0.1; 38.1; 38.9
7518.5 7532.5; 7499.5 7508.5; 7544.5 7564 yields -0.4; 37.6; 38.9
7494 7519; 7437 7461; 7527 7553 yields 0.2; 38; 39.7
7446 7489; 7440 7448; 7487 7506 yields -0.3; 38.1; 38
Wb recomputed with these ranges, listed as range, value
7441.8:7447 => 36.9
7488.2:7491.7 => 38.9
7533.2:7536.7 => 42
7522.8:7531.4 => 38.7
